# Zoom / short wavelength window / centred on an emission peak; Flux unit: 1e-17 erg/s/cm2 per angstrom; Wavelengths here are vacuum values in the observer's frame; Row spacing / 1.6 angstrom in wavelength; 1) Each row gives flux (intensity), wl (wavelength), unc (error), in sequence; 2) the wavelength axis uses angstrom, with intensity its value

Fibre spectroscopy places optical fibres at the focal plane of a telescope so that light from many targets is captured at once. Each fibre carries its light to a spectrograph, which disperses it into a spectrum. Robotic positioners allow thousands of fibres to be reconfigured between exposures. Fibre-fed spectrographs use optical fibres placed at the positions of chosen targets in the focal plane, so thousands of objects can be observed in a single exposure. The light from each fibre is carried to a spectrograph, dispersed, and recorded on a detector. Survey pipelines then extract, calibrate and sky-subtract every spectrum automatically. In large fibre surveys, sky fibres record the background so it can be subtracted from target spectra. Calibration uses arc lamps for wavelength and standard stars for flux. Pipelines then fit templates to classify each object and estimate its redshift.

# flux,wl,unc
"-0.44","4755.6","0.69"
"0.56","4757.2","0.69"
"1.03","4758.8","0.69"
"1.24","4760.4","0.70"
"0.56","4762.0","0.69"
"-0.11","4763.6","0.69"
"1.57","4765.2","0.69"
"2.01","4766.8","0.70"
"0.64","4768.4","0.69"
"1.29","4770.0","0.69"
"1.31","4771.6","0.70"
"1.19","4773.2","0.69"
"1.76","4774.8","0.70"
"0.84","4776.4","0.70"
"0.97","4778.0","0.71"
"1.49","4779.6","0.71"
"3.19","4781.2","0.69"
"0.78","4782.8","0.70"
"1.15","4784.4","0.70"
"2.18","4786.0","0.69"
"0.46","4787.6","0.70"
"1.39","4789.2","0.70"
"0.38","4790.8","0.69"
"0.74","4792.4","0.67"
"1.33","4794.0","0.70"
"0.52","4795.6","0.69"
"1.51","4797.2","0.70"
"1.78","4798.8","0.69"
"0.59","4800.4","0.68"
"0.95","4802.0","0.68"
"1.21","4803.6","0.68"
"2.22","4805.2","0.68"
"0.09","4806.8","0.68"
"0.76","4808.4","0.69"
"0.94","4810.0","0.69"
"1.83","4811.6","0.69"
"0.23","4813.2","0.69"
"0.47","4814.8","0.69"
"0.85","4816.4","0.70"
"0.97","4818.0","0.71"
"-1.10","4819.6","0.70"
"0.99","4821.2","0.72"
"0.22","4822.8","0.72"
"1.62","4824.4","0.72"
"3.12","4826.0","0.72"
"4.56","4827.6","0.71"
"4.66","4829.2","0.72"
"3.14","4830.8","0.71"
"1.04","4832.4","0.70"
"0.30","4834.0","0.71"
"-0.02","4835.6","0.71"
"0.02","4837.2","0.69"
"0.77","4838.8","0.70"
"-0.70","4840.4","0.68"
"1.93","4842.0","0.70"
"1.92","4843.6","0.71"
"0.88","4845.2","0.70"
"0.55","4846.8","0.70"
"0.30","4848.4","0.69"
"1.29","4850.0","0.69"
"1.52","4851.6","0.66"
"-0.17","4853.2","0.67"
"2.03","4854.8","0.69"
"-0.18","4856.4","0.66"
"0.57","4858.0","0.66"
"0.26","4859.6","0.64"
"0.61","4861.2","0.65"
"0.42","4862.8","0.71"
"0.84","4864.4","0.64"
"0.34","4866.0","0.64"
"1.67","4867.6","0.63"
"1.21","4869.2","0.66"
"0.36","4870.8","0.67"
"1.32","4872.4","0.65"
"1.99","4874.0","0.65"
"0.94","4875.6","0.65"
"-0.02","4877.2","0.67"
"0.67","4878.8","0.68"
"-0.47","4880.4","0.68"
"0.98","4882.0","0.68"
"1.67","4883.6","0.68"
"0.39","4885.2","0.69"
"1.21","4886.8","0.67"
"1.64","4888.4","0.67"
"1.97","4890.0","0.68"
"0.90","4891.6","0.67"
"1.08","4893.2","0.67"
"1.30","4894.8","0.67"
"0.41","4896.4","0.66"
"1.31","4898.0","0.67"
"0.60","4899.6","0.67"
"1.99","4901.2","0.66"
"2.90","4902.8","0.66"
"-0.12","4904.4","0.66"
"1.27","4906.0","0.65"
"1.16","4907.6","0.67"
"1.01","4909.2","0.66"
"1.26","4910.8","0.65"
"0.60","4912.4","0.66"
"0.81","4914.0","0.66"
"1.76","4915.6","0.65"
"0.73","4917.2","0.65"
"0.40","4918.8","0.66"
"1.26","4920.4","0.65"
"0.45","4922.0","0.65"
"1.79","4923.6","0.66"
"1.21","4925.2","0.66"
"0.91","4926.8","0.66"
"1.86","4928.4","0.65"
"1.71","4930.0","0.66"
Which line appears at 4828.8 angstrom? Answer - [O II] 3727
